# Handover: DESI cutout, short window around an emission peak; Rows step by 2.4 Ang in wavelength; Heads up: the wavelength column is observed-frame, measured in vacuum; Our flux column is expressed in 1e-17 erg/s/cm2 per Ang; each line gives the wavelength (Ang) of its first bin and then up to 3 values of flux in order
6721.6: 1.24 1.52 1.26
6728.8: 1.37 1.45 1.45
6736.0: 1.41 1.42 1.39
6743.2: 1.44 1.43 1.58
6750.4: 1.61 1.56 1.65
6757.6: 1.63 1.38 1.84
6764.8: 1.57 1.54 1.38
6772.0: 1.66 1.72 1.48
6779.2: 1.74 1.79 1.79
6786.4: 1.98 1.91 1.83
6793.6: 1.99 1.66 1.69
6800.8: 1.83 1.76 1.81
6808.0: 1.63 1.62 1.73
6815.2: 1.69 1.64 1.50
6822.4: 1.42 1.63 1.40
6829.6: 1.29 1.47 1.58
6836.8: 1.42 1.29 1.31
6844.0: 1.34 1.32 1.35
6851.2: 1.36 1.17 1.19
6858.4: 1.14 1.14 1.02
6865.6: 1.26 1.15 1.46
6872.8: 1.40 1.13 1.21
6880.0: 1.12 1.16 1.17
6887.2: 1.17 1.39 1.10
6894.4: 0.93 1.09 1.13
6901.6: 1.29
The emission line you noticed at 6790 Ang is Mg II 2798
